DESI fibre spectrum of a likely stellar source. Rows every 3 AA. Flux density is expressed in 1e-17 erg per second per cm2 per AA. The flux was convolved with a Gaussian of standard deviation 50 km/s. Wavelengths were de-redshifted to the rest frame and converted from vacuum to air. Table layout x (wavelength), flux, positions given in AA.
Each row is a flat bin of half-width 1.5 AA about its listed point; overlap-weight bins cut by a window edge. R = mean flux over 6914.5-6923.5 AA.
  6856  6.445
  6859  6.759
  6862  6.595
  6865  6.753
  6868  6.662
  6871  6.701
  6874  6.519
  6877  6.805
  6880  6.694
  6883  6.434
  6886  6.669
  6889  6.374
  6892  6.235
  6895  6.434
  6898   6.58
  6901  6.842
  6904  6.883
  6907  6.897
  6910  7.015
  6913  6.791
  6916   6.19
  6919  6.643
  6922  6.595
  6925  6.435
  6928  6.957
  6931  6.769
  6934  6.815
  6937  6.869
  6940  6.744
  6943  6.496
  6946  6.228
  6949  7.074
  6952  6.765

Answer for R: 6.48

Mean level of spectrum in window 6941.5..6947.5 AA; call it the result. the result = 6.36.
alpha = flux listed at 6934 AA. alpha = 6.815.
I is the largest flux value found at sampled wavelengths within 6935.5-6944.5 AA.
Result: 6.869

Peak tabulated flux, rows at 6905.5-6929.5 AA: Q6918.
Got 7.015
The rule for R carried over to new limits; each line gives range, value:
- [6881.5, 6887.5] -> 6.55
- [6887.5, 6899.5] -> 6.41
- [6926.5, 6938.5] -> 6.85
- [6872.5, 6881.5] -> 6.67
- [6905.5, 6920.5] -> 6.71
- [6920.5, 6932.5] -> 6.69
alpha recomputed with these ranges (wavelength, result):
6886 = 6.669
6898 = 6.58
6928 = 6.957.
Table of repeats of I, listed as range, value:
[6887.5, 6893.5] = 6.374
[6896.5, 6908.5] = 6.897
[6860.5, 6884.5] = 6.805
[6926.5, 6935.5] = 6.957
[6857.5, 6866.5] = 6.759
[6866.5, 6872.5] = 6.701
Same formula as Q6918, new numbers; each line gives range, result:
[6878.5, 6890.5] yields 6.694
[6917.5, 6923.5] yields 6.643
